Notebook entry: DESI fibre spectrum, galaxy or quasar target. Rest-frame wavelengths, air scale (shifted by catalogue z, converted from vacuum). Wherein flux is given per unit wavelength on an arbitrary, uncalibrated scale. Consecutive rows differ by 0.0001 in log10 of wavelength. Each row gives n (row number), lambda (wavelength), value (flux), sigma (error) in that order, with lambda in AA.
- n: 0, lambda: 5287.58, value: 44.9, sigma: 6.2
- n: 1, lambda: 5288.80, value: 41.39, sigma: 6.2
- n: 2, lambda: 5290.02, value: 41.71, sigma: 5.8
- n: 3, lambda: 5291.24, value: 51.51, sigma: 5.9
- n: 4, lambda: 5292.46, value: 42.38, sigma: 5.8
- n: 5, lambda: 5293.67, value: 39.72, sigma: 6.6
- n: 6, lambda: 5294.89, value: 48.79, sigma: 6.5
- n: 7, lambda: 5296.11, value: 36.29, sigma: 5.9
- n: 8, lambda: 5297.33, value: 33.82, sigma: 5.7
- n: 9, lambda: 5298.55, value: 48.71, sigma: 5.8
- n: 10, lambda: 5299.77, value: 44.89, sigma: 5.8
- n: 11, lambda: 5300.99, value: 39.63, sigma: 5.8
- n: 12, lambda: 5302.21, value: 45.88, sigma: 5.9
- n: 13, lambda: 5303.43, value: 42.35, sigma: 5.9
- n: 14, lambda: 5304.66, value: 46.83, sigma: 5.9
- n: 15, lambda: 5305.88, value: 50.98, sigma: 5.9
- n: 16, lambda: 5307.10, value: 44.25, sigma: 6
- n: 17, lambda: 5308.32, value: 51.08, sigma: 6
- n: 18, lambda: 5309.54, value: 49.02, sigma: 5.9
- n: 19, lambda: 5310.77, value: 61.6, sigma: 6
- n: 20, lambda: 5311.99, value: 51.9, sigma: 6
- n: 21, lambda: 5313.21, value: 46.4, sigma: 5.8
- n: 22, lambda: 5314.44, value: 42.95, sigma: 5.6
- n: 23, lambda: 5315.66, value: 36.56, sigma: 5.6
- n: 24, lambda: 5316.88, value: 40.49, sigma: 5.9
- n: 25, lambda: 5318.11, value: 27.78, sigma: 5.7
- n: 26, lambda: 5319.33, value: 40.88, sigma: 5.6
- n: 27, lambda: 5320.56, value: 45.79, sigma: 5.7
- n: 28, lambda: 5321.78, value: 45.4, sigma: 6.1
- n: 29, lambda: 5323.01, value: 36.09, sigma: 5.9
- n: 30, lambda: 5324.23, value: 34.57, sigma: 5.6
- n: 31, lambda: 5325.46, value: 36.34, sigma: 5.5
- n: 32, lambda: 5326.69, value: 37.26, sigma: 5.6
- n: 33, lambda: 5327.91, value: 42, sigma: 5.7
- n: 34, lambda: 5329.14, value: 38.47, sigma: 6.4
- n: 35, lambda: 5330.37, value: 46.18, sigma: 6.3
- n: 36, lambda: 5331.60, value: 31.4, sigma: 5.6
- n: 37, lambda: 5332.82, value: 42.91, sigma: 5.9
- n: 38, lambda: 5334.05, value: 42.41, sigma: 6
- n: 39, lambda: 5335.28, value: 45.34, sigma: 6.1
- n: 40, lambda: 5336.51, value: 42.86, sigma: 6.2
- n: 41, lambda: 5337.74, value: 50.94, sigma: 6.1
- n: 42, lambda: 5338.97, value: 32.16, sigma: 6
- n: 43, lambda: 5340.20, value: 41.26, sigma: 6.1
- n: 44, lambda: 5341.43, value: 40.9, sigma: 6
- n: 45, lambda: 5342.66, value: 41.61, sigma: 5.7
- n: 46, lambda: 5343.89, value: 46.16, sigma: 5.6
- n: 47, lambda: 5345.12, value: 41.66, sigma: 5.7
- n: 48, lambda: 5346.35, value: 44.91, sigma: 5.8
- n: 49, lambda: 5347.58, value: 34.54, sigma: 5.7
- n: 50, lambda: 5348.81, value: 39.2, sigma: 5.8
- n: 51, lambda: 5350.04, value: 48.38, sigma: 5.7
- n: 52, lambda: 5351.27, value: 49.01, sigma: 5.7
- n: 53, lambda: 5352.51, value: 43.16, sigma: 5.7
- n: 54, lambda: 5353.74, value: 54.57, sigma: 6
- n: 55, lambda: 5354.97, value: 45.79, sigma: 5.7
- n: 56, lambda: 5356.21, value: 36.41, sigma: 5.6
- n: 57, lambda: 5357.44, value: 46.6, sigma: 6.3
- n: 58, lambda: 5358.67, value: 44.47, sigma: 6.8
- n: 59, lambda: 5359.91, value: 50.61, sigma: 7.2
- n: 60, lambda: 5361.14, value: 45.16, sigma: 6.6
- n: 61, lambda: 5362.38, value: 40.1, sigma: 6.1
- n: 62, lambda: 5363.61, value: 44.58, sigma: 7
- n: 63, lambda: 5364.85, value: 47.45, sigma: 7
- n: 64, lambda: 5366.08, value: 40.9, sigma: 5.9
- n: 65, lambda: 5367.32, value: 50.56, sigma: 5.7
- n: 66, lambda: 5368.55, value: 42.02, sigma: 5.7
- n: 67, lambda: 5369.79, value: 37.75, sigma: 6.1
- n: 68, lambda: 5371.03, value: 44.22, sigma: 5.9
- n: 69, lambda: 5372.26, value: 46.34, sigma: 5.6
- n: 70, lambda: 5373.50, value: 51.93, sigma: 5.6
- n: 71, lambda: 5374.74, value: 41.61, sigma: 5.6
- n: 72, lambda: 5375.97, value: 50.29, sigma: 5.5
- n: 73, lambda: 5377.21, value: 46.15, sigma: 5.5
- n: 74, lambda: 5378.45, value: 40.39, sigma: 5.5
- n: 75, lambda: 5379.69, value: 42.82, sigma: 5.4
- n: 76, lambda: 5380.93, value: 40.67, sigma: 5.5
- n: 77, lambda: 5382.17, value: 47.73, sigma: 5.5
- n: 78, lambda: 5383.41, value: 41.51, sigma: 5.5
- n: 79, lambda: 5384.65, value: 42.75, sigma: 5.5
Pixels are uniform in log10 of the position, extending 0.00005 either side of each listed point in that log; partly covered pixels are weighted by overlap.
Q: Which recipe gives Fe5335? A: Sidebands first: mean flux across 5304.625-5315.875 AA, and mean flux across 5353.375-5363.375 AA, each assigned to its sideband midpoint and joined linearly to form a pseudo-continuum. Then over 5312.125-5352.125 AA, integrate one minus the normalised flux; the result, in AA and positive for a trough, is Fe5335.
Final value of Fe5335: 5.0 AA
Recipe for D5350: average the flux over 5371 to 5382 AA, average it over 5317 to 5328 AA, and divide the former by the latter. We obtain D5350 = 1.18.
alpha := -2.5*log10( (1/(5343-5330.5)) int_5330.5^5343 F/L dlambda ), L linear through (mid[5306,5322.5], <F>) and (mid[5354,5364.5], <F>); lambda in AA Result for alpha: 0.09 mag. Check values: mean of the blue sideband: 45.1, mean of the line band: 41.4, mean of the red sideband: 44.6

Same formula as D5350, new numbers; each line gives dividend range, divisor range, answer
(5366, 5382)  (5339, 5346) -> 1.07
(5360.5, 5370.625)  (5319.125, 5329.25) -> 1.10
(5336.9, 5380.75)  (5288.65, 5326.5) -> 1.02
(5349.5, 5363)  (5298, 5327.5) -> 1.05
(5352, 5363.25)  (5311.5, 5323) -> 1.09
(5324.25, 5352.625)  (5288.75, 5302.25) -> 0.97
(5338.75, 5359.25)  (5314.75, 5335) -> 1.10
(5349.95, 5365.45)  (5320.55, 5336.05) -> 1.14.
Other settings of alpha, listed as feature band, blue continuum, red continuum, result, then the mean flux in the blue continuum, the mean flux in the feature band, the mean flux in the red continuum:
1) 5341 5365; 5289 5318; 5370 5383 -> 0.02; 44.8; 44.2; 44.9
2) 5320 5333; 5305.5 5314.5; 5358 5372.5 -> 0.22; 50.2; 39.6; 44.5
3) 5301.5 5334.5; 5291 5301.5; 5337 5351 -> -0.01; 42.6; 42.9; 42.2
